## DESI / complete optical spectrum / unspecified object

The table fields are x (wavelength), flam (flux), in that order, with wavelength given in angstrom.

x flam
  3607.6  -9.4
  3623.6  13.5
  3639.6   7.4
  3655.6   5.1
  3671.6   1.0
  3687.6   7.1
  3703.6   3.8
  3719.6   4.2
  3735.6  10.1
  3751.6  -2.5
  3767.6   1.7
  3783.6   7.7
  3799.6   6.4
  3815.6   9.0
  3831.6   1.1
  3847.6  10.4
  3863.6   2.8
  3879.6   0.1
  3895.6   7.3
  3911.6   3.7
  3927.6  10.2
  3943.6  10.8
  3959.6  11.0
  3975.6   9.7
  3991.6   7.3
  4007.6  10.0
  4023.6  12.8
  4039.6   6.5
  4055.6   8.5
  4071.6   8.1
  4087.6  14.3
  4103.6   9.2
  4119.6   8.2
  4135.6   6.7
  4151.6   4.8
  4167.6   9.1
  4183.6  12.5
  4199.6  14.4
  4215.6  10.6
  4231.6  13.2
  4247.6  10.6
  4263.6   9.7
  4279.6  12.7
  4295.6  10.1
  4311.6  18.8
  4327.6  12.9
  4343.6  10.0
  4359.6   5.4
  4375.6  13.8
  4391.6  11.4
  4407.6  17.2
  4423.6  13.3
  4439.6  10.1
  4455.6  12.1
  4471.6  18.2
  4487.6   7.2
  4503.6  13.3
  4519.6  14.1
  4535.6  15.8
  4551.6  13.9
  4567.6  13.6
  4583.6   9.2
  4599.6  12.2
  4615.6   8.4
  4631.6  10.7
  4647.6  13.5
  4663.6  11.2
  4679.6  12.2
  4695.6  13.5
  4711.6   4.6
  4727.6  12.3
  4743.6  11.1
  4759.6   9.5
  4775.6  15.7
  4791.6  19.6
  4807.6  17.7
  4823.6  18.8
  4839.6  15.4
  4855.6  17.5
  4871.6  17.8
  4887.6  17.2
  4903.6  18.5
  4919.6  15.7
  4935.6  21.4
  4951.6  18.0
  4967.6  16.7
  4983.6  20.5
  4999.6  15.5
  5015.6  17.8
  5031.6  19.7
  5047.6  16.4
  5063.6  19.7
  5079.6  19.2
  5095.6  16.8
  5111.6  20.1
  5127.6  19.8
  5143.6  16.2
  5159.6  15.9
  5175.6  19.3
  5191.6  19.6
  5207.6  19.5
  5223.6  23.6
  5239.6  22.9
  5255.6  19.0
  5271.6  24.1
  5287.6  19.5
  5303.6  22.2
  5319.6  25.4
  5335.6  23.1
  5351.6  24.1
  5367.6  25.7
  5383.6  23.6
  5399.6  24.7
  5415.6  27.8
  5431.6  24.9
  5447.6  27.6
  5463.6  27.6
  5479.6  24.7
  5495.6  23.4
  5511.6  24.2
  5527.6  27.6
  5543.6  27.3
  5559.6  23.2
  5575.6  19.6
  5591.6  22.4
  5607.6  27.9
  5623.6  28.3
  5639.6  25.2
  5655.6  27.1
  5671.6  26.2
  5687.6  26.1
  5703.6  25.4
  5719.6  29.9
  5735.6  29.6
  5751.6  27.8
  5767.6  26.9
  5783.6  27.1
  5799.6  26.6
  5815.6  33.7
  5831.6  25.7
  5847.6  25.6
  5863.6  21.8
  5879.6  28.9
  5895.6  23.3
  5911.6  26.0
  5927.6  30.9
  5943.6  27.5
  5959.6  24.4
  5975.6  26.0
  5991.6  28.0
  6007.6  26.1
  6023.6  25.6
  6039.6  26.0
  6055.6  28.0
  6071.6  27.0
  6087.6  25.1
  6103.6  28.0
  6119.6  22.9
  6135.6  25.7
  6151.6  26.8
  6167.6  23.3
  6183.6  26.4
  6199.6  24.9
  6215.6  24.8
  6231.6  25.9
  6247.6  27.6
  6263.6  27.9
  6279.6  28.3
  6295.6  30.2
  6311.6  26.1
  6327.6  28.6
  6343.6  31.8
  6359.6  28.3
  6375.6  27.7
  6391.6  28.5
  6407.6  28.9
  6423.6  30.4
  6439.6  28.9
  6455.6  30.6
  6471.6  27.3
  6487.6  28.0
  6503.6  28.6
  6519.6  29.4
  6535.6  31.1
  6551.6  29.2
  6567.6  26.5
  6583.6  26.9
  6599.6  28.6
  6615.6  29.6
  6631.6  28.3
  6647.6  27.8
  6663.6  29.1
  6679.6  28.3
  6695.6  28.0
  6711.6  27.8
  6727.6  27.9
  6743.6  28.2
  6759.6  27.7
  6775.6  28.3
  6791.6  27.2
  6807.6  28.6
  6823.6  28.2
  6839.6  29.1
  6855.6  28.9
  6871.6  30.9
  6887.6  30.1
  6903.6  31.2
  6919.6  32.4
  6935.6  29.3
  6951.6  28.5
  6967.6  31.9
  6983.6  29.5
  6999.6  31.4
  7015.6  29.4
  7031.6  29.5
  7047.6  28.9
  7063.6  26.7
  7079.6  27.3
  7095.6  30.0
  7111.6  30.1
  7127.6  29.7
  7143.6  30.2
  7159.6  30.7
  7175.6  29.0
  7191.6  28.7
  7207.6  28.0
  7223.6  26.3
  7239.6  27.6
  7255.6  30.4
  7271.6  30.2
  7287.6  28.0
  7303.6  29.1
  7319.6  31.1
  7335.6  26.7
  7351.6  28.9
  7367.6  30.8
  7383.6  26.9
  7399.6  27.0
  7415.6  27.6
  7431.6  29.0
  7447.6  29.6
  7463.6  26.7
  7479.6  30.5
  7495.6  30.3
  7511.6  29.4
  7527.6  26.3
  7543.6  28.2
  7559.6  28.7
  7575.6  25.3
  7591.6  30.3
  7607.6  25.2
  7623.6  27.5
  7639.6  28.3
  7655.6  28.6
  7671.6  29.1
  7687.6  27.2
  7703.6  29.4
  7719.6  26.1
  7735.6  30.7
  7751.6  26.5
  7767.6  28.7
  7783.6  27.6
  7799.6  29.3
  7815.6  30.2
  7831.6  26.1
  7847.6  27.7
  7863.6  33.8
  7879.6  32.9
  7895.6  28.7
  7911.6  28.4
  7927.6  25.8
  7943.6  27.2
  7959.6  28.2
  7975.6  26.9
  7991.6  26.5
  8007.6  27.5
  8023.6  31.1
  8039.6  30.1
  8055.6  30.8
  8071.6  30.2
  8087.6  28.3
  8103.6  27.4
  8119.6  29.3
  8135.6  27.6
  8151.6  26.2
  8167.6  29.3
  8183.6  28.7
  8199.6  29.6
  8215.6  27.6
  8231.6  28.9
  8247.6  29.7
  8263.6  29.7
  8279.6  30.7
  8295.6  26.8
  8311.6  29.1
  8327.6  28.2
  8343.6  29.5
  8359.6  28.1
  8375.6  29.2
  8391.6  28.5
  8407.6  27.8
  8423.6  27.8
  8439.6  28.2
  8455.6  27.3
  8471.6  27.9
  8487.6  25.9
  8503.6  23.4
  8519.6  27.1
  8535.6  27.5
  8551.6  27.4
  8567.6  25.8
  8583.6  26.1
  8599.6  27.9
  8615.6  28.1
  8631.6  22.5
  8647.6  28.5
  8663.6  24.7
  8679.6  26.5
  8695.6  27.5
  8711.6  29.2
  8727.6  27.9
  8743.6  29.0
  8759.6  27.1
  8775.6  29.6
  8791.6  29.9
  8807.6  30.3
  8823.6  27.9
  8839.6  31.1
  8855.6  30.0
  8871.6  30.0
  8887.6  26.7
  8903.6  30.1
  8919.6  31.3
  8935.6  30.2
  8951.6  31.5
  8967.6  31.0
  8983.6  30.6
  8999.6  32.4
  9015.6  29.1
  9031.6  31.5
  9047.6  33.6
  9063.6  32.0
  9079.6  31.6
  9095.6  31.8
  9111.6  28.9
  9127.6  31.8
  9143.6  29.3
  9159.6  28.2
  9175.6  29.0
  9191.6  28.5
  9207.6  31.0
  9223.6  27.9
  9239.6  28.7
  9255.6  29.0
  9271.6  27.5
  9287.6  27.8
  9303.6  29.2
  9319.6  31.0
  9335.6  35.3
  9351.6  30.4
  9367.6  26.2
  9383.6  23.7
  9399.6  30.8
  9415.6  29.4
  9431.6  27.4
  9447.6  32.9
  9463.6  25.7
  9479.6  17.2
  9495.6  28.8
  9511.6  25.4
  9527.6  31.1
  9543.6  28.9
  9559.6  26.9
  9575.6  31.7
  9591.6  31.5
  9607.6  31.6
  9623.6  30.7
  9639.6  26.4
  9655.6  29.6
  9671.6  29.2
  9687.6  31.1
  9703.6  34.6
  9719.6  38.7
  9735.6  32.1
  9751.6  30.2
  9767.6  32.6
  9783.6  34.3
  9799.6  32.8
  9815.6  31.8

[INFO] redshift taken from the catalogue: 0.198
